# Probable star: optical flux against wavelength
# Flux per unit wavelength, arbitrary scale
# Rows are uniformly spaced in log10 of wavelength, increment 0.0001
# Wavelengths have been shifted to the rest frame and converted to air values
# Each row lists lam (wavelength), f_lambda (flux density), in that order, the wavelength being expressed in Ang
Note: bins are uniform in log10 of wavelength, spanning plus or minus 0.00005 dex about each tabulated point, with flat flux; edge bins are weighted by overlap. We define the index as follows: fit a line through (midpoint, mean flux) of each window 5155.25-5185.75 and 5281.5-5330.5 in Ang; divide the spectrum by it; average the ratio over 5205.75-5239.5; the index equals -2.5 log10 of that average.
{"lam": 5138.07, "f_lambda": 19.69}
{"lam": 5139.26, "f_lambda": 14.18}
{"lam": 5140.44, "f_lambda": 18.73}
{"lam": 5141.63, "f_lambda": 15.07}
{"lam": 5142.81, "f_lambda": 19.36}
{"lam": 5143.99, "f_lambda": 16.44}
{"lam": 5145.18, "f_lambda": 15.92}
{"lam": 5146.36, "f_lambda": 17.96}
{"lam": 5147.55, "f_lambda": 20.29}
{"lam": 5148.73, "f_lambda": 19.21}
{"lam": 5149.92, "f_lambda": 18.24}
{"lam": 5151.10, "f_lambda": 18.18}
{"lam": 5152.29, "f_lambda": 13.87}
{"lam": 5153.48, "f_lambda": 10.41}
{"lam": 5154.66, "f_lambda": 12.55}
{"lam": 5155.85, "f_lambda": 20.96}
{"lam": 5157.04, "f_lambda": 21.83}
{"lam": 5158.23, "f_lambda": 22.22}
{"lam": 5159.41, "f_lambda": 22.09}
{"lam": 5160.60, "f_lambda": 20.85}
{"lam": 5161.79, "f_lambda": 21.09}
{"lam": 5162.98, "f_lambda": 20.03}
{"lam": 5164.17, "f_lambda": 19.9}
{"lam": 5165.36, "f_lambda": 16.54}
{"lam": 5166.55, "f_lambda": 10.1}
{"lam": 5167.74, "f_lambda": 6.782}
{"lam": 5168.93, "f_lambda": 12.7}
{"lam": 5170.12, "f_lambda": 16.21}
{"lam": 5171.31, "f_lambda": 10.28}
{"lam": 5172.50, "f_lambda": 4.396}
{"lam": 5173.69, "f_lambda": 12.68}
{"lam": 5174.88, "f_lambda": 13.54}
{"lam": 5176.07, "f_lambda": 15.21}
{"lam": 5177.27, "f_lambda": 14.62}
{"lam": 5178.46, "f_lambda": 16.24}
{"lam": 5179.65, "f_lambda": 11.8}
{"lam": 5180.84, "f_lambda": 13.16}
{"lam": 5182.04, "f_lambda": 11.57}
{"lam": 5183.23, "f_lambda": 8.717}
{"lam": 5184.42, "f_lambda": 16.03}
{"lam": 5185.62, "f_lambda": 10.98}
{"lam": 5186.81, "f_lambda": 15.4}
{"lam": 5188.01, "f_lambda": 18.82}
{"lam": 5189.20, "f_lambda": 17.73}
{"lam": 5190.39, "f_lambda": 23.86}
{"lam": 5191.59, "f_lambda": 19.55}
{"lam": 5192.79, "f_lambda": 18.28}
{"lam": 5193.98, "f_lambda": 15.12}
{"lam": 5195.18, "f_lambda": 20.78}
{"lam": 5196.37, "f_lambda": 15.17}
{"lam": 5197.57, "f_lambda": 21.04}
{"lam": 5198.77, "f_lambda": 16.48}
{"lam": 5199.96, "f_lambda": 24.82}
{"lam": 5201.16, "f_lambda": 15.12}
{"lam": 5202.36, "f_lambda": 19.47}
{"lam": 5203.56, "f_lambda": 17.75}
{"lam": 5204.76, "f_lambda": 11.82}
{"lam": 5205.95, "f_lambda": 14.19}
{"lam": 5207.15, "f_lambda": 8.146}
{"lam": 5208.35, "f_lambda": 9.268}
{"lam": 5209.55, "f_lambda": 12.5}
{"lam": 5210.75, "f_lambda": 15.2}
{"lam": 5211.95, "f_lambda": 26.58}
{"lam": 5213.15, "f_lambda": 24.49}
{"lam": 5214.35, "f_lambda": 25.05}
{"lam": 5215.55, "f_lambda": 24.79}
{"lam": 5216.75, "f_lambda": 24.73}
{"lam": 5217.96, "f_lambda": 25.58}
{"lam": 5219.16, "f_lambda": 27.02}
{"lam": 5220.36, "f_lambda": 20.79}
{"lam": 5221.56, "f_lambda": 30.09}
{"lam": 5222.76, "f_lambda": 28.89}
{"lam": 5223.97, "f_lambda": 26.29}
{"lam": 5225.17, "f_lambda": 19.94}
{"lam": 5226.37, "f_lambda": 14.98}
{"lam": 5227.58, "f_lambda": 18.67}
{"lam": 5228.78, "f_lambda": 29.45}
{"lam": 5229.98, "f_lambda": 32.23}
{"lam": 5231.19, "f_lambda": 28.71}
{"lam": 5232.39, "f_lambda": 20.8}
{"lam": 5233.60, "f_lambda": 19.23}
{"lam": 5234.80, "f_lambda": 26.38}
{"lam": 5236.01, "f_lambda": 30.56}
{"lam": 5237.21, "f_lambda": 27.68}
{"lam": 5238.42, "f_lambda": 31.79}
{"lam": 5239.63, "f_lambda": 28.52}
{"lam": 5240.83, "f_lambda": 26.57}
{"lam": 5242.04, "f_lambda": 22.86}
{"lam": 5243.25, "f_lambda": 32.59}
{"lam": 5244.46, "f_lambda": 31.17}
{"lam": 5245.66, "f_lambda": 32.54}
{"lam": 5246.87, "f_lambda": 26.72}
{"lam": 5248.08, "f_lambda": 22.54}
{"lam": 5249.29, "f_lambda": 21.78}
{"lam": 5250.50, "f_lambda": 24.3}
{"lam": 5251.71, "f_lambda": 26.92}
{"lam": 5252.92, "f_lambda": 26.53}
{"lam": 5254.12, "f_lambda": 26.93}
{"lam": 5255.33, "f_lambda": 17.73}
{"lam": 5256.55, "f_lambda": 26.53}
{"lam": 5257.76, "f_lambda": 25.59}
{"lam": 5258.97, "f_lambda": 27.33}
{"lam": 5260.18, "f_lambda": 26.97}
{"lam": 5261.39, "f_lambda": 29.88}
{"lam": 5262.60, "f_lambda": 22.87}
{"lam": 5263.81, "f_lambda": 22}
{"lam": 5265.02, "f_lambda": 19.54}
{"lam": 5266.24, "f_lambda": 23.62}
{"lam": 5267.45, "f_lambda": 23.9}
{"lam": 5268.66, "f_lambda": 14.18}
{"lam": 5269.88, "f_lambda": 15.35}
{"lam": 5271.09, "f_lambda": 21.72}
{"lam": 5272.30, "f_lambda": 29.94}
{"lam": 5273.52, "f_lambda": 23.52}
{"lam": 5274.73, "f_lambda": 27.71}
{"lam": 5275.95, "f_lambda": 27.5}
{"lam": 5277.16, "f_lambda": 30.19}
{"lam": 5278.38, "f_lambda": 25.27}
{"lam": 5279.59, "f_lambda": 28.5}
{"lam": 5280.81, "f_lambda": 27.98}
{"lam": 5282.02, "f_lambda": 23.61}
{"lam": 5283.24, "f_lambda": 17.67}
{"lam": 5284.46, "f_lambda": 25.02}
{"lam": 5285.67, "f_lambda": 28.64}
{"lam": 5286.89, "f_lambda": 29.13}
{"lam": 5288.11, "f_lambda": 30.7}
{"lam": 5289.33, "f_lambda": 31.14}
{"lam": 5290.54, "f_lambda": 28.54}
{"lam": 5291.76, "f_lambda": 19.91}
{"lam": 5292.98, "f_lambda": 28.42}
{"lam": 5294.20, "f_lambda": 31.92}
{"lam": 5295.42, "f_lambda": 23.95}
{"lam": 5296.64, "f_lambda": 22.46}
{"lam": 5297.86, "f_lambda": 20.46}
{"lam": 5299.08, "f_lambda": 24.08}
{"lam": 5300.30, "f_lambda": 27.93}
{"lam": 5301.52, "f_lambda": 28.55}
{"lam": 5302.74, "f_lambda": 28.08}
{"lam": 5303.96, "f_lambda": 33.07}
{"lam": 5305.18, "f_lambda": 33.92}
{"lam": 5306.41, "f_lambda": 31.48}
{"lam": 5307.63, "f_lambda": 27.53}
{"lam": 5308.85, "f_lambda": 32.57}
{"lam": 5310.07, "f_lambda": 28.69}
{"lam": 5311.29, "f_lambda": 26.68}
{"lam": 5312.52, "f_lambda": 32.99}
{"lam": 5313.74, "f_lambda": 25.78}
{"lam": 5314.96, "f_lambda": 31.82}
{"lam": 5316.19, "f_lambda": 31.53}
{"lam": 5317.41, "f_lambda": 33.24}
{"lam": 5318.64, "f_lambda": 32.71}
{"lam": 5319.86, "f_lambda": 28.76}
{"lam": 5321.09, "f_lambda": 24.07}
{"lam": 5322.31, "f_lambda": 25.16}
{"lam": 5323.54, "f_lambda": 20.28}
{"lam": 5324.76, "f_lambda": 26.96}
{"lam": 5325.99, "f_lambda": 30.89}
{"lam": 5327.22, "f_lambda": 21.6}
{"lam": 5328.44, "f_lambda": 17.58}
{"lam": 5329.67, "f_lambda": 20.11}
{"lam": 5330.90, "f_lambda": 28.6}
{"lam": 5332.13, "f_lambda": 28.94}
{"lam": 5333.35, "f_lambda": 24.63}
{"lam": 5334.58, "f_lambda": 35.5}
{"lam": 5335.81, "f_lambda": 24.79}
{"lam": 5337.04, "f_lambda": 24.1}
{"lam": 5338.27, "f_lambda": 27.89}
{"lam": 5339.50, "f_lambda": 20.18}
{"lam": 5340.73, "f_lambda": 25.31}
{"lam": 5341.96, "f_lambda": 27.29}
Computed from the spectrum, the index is -0.17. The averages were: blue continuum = 15.1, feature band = 23.2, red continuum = 27.2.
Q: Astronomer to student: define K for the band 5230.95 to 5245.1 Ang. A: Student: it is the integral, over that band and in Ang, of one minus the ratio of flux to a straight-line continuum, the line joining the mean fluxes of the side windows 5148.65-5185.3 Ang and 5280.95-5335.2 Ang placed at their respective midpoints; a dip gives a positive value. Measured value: -3.9 Ang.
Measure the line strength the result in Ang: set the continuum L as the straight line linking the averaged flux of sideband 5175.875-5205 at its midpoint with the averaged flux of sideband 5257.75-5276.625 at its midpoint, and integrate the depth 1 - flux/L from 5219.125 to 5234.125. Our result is -3.3 Ang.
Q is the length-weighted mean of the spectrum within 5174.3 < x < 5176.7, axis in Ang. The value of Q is 14.3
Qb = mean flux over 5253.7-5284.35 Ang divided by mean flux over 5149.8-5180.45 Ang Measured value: 1.57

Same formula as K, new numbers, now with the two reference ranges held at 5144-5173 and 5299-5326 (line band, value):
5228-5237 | -1.7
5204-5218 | 1.7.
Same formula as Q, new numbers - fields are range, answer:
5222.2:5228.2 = 21.7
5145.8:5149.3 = 19.2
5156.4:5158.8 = 22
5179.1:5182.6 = 12.2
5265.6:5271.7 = 19.8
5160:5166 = 19.6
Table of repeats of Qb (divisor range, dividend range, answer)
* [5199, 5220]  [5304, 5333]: 1.46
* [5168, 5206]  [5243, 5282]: 1.64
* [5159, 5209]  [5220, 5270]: 1.63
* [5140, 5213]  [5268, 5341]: 1.65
